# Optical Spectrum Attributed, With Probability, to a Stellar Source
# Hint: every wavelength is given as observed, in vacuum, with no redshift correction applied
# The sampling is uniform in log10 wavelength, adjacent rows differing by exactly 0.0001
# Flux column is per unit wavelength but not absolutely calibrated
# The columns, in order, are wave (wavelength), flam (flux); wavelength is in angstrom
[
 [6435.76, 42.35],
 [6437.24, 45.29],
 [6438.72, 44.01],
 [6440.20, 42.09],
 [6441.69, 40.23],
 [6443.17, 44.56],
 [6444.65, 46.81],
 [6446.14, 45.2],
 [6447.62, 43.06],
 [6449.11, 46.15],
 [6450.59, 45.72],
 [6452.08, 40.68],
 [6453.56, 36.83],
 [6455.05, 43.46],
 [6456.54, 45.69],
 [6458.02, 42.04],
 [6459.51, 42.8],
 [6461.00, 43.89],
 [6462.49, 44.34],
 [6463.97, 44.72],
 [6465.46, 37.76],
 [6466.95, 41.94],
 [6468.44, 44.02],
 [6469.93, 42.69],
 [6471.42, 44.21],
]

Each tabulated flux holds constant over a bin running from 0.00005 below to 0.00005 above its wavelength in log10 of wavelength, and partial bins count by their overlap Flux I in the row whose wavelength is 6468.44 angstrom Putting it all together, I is 44.02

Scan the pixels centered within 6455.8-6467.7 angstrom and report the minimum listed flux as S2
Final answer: 37.76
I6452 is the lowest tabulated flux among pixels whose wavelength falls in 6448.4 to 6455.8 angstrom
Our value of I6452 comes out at 36.83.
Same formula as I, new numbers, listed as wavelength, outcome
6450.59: 45.72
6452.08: 40.68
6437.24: 45.29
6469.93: 42.69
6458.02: 42.04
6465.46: 37.76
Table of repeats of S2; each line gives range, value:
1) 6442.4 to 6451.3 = 43.06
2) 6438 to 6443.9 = 40.23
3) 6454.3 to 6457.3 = 43.46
